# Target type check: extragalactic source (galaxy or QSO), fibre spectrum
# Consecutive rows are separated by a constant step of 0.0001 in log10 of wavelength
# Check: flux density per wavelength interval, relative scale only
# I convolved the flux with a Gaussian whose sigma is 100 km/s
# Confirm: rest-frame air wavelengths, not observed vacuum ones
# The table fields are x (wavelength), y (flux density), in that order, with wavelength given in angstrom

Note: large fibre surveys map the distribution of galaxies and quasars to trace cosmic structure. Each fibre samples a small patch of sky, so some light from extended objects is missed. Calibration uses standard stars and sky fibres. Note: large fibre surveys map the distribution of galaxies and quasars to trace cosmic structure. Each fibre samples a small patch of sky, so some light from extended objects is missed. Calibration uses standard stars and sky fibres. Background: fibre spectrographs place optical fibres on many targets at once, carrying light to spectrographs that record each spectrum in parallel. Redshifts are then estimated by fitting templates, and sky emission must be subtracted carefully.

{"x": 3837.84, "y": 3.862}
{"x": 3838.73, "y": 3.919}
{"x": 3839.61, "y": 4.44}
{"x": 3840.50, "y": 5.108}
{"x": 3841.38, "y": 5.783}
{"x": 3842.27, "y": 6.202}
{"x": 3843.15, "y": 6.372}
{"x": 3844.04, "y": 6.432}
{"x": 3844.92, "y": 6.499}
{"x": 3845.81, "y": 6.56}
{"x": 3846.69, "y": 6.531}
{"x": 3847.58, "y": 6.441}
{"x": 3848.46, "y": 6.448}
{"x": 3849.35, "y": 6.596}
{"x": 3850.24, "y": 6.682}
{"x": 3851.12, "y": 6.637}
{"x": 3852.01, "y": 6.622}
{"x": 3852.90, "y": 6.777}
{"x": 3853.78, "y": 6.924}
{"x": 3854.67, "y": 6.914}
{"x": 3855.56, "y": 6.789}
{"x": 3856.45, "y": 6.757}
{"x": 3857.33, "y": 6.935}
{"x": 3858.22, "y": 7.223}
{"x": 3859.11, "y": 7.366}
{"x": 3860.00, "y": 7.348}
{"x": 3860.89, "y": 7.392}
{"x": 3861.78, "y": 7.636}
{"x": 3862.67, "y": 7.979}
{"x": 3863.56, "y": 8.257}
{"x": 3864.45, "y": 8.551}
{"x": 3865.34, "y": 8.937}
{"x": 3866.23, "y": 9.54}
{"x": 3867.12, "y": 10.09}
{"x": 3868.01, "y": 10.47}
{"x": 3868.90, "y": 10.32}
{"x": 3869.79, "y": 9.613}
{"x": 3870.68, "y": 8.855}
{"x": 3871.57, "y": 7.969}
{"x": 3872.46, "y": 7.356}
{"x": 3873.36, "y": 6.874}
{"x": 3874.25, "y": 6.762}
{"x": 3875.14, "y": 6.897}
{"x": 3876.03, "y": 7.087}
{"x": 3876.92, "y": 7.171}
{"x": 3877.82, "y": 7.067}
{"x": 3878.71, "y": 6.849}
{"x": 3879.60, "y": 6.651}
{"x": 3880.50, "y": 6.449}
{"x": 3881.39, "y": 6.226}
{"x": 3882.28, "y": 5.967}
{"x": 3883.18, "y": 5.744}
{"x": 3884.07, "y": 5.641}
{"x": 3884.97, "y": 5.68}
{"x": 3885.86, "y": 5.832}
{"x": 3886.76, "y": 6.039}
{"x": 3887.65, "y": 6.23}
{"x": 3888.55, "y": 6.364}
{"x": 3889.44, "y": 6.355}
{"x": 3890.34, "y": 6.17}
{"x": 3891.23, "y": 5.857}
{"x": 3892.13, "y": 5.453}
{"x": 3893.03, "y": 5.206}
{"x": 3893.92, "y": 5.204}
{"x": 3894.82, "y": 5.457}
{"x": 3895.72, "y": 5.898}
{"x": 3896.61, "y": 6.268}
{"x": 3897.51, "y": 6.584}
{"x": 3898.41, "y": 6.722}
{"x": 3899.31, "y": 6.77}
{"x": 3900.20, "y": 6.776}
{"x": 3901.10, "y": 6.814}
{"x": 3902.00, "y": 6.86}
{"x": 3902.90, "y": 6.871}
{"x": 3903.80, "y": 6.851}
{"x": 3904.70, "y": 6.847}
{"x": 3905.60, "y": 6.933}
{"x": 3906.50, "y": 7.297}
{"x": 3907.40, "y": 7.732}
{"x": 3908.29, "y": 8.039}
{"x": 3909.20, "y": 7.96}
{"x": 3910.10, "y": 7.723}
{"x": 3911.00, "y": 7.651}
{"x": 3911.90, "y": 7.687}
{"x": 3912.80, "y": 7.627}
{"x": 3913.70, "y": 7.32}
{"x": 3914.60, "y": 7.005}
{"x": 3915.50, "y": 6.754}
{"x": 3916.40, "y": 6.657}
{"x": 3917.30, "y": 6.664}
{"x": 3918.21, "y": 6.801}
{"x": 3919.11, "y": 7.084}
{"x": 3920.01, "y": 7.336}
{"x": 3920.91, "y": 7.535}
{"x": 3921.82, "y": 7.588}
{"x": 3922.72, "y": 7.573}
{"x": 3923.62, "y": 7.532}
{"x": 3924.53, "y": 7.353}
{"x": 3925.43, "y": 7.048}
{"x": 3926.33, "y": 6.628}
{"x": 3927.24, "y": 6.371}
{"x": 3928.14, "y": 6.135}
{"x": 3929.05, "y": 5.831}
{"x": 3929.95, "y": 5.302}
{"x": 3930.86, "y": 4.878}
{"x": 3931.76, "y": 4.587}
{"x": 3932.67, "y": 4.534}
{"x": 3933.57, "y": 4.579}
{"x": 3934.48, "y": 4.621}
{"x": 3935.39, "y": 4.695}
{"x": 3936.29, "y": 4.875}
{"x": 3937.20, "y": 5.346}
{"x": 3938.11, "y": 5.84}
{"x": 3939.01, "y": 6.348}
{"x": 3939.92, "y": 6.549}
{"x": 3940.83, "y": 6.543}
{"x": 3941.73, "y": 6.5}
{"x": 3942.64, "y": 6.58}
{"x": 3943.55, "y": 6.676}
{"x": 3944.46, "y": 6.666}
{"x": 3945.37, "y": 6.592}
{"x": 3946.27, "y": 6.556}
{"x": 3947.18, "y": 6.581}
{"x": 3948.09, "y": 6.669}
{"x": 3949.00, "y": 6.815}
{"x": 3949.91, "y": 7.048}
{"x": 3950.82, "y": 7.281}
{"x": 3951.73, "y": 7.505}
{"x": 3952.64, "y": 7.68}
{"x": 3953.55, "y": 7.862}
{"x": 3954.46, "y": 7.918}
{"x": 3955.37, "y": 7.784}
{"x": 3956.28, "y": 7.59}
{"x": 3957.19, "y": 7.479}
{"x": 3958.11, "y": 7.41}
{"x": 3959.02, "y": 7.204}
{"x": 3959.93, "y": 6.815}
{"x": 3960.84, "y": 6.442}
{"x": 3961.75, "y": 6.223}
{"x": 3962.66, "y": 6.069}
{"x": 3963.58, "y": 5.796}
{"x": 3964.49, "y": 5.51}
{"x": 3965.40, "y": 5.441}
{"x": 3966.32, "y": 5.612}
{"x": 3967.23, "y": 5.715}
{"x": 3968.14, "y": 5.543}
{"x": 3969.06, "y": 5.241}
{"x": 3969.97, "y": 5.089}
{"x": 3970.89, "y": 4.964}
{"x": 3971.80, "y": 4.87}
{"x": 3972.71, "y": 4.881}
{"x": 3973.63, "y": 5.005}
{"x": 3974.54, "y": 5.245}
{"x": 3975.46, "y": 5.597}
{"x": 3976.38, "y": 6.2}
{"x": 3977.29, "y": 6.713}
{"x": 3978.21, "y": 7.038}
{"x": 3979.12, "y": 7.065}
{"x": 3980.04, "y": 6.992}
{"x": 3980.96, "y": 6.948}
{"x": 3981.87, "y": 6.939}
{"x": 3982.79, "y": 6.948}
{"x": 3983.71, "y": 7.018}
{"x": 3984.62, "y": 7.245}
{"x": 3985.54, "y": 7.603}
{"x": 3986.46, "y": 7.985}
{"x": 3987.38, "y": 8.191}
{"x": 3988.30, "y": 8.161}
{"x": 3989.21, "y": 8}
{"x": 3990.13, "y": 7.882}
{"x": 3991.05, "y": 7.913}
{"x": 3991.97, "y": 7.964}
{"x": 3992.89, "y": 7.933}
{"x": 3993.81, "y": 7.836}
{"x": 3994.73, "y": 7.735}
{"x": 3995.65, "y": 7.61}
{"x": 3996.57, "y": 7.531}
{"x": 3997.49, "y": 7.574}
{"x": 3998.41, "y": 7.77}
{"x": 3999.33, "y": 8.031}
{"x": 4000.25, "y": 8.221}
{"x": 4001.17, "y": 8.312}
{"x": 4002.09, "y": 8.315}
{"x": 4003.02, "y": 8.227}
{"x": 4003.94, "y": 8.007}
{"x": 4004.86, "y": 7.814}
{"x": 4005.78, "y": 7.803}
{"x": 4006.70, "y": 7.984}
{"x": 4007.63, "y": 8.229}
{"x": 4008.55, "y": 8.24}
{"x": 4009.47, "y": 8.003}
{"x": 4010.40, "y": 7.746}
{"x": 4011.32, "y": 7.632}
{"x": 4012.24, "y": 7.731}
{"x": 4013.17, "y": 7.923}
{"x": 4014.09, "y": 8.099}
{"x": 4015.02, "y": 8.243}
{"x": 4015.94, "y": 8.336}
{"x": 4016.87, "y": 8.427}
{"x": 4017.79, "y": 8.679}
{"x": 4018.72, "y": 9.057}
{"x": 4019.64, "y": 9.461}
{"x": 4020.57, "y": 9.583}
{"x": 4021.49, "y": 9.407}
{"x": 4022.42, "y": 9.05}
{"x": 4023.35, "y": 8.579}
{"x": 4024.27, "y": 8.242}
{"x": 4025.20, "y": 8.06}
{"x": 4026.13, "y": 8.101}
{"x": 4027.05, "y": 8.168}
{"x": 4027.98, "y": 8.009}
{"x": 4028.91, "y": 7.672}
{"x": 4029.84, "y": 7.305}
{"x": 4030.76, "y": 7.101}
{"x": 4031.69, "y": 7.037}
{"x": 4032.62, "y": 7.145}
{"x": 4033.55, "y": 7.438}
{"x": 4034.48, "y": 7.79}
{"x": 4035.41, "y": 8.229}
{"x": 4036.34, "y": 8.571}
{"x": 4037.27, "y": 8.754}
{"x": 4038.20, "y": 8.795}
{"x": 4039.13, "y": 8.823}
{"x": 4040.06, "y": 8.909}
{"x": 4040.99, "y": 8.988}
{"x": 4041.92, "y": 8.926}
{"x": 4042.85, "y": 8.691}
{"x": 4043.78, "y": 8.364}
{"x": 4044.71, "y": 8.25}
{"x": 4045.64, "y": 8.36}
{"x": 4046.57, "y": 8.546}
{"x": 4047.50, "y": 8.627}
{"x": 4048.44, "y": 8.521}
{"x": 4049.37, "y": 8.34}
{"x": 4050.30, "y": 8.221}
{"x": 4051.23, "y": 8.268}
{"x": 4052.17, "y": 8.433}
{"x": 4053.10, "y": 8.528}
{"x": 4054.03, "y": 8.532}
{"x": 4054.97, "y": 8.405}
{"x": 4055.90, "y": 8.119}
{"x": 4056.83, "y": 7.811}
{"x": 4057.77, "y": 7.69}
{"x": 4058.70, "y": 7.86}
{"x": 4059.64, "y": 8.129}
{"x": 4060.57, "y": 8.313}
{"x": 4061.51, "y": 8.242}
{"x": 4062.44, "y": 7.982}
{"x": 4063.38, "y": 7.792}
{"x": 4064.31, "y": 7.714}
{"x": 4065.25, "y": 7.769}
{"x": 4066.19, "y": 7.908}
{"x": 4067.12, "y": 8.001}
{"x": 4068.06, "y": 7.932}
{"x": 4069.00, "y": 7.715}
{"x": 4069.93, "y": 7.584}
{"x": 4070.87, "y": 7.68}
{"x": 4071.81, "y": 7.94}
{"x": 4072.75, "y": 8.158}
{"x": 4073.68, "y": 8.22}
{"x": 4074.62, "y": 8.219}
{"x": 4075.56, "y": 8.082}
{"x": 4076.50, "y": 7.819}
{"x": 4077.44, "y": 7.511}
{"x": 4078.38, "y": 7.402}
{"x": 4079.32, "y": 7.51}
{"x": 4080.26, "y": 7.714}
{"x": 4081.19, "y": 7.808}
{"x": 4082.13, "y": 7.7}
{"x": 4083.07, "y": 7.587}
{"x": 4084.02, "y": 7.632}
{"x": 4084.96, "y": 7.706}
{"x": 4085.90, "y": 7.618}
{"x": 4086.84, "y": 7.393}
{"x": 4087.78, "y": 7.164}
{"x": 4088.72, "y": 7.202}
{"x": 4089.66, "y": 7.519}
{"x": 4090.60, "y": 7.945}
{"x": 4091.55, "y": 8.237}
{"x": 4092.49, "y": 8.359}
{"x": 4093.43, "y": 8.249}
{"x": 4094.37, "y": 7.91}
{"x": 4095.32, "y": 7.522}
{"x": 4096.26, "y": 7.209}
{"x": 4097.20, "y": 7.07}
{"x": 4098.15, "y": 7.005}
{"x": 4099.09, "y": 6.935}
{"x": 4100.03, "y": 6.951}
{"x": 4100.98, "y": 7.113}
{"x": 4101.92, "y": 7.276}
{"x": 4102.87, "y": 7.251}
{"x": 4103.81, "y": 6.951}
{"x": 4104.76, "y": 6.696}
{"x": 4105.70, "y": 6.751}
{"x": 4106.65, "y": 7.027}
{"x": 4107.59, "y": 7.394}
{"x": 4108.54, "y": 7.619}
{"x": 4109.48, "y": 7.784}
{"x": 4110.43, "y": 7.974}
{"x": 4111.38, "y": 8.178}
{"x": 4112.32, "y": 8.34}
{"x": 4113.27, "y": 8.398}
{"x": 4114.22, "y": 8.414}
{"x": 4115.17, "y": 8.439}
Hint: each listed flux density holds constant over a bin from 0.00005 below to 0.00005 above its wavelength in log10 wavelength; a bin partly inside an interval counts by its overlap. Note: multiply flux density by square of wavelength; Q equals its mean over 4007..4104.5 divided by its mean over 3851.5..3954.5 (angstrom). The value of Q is 1.3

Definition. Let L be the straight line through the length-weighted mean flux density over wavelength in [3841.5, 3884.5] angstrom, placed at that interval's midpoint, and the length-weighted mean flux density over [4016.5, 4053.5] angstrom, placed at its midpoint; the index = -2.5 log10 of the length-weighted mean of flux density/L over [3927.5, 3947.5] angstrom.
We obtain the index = 0.32 mag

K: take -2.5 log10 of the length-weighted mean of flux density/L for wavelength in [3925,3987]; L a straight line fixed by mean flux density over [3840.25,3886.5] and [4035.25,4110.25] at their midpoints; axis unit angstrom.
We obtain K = 0.19 mag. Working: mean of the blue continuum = 7.15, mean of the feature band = 6.29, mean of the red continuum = 7.89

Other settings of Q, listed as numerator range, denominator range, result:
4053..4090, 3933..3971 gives 1.31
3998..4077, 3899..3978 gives 1.32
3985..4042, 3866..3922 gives 1.23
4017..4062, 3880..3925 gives 1.33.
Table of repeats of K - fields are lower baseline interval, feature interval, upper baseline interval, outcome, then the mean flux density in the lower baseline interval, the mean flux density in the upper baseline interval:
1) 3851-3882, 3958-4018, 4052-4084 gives 0.098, 7.64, 7.93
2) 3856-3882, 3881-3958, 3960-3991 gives 0.089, 7.8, 6.4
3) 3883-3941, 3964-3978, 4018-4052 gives 0.322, 6.42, 8.37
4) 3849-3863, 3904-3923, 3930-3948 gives -0.187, 7.03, 5.77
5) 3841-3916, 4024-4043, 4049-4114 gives -0.075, 7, 7.75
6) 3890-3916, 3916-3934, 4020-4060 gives 0.099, 6.77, 8.29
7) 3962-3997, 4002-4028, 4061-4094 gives -0.179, 6.63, 7.8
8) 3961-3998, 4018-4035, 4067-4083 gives -0.137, 6.65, 7.81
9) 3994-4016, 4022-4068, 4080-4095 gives -0.045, 7.96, 7.73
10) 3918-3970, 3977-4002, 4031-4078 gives -0.072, 6.41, 8.15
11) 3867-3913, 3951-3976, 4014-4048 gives 0.223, 6.93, 8.38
